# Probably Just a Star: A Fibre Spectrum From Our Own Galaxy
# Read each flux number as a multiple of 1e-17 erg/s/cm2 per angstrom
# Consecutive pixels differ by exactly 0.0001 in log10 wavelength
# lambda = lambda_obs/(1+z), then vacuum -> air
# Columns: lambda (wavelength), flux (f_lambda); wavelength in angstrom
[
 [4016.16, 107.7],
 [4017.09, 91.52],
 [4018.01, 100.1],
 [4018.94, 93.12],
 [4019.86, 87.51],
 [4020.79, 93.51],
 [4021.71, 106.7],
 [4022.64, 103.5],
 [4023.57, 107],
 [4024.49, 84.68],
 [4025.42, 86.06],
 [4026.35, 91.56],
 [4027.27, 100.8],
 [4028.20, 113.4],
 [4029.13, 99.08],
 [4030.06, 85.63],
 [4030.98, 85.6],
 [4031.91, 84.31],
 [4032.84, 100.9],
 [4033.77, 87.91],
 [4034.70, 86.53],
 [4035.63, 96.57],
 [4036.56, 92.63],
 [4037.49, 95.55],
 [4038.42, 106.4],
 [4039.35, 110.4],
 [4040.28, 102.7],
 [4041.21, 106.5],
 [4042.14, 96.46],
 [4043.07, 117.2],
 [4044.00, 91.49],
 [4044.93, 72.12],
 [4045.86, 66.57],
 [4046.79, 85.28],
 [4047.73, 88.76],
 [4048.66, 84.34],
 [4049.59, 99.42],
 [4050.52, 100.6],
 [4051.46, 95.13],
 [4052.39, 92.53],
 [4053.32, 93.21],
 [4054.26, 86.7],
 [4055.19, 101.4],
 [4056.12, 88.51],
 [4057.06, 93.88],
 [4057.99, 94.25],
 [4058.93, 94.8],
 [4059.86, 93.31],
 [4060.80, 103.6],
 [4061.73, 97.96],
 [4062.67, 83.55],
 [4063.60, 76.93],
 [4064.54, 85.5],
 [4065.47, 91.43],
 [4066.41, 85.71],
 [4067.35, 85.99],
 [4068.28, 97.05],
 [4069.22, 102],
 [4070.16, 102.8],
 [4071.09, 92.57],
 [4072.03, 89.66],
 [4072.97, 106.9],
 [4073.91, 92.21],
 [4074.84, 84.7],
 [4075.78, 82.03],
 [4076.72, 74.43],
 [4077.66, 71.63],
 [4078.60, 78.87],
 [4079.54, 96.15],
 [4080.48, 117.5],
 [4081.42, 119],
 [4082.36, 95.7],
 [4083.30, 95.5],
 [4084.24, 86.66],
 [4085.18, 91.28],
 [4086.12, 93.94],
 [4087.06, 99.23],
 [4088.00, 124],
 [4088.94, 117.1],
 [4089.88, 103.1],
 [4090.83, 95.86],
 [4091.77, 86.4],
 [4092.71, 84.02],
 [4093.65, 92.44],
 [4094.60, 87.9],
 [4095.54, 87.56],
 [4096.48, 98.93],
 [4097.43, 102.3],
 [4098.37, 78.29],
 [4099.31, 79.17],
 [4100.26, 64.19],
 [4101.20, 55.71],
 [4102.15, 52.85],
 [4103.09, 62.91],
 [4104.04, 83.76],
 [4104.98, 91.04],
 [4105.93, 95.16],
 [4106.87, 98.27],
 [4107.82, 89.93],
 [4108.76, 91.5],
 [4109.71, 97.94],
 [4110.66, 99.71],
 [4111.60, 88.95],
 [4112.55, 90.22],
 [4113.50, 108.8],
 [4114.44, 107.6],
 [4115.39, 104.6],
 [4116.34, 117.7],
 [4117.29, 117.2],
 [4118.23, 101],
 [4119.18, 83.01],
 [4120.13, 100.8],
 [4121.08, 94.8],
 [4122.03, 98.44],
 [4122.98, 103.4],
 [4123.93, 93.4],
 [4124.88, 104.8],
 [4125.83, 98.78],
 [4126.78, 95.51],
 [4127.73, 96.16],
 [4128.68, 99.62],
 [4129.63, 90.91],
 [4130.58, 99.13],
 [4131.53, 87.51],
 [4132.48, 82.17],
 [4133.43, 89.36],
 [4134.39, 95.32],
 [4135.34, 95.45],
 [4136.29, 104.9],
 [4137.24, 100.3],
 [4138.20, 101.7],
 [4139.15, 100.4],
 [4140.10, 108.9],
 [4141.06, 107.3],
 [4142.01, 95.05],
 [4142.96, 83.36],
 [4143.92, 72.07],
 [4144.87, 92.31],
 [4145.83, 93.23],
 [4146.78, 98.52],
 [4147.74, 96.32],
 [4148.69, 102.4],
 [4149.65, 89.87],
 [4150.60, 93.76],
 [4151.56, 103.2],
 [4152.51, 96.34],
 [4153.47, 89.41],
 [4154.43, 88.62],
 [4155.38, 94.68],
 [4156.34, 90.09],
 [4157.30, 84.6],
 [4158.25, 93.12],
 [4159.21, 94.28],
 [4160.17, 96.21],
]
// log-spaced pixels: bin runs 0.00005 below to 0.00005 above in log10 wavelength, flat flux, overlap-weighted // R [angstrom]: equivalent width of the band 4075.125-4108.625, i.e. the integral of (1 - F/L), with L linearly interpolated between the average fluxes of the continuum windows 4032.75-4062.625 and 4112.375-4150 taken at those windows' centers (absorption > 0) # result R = 2.3 angstrom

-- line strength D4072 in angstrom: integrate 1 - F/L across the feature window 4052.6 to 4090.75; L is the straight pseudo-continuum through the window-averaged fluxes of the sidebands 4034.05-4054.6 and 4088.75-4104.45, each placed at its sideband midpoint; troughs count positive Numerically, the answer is -2.5 angstrom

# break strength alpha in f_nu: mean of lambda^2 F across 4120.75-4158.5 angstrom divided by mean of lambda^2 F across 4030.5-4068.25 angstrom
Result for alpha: 1.07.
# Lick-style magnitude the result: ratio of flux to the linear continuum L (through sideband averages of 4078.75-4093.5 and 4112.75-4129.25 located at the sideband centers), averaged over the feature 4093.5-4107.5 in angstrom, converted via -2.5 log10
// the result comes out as 0.22 mag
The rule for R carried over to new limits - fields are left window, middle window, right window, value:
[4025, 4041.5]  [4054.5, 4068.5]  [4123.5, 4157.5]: 0.6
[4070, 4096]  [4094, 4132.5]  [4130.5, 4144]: 1.1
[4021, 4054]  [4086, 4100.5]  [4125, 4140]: 0.3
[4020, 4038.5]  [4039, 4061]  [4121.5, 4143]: 0.4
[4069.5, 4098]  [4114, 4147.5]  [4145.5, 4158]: -1.1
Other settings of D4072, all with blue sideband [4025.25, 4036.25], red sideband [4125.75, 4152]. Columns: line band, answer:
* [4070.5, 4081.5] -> 0.3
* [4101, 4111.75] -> 1.2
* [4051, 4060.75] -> 0.0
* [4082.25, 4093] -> -0.4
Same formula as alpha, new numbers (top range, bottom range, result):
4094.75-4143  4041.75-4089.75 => 1.03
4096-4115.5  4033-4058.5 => 0.96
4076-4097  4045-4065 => 1.07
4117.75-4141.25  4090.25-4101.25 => 1.15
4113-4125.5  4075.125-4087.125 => 1.14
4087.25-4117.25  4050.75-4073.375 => 1.01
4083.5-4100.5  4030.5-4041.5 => 1.00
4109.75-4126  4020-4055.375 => 1.11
